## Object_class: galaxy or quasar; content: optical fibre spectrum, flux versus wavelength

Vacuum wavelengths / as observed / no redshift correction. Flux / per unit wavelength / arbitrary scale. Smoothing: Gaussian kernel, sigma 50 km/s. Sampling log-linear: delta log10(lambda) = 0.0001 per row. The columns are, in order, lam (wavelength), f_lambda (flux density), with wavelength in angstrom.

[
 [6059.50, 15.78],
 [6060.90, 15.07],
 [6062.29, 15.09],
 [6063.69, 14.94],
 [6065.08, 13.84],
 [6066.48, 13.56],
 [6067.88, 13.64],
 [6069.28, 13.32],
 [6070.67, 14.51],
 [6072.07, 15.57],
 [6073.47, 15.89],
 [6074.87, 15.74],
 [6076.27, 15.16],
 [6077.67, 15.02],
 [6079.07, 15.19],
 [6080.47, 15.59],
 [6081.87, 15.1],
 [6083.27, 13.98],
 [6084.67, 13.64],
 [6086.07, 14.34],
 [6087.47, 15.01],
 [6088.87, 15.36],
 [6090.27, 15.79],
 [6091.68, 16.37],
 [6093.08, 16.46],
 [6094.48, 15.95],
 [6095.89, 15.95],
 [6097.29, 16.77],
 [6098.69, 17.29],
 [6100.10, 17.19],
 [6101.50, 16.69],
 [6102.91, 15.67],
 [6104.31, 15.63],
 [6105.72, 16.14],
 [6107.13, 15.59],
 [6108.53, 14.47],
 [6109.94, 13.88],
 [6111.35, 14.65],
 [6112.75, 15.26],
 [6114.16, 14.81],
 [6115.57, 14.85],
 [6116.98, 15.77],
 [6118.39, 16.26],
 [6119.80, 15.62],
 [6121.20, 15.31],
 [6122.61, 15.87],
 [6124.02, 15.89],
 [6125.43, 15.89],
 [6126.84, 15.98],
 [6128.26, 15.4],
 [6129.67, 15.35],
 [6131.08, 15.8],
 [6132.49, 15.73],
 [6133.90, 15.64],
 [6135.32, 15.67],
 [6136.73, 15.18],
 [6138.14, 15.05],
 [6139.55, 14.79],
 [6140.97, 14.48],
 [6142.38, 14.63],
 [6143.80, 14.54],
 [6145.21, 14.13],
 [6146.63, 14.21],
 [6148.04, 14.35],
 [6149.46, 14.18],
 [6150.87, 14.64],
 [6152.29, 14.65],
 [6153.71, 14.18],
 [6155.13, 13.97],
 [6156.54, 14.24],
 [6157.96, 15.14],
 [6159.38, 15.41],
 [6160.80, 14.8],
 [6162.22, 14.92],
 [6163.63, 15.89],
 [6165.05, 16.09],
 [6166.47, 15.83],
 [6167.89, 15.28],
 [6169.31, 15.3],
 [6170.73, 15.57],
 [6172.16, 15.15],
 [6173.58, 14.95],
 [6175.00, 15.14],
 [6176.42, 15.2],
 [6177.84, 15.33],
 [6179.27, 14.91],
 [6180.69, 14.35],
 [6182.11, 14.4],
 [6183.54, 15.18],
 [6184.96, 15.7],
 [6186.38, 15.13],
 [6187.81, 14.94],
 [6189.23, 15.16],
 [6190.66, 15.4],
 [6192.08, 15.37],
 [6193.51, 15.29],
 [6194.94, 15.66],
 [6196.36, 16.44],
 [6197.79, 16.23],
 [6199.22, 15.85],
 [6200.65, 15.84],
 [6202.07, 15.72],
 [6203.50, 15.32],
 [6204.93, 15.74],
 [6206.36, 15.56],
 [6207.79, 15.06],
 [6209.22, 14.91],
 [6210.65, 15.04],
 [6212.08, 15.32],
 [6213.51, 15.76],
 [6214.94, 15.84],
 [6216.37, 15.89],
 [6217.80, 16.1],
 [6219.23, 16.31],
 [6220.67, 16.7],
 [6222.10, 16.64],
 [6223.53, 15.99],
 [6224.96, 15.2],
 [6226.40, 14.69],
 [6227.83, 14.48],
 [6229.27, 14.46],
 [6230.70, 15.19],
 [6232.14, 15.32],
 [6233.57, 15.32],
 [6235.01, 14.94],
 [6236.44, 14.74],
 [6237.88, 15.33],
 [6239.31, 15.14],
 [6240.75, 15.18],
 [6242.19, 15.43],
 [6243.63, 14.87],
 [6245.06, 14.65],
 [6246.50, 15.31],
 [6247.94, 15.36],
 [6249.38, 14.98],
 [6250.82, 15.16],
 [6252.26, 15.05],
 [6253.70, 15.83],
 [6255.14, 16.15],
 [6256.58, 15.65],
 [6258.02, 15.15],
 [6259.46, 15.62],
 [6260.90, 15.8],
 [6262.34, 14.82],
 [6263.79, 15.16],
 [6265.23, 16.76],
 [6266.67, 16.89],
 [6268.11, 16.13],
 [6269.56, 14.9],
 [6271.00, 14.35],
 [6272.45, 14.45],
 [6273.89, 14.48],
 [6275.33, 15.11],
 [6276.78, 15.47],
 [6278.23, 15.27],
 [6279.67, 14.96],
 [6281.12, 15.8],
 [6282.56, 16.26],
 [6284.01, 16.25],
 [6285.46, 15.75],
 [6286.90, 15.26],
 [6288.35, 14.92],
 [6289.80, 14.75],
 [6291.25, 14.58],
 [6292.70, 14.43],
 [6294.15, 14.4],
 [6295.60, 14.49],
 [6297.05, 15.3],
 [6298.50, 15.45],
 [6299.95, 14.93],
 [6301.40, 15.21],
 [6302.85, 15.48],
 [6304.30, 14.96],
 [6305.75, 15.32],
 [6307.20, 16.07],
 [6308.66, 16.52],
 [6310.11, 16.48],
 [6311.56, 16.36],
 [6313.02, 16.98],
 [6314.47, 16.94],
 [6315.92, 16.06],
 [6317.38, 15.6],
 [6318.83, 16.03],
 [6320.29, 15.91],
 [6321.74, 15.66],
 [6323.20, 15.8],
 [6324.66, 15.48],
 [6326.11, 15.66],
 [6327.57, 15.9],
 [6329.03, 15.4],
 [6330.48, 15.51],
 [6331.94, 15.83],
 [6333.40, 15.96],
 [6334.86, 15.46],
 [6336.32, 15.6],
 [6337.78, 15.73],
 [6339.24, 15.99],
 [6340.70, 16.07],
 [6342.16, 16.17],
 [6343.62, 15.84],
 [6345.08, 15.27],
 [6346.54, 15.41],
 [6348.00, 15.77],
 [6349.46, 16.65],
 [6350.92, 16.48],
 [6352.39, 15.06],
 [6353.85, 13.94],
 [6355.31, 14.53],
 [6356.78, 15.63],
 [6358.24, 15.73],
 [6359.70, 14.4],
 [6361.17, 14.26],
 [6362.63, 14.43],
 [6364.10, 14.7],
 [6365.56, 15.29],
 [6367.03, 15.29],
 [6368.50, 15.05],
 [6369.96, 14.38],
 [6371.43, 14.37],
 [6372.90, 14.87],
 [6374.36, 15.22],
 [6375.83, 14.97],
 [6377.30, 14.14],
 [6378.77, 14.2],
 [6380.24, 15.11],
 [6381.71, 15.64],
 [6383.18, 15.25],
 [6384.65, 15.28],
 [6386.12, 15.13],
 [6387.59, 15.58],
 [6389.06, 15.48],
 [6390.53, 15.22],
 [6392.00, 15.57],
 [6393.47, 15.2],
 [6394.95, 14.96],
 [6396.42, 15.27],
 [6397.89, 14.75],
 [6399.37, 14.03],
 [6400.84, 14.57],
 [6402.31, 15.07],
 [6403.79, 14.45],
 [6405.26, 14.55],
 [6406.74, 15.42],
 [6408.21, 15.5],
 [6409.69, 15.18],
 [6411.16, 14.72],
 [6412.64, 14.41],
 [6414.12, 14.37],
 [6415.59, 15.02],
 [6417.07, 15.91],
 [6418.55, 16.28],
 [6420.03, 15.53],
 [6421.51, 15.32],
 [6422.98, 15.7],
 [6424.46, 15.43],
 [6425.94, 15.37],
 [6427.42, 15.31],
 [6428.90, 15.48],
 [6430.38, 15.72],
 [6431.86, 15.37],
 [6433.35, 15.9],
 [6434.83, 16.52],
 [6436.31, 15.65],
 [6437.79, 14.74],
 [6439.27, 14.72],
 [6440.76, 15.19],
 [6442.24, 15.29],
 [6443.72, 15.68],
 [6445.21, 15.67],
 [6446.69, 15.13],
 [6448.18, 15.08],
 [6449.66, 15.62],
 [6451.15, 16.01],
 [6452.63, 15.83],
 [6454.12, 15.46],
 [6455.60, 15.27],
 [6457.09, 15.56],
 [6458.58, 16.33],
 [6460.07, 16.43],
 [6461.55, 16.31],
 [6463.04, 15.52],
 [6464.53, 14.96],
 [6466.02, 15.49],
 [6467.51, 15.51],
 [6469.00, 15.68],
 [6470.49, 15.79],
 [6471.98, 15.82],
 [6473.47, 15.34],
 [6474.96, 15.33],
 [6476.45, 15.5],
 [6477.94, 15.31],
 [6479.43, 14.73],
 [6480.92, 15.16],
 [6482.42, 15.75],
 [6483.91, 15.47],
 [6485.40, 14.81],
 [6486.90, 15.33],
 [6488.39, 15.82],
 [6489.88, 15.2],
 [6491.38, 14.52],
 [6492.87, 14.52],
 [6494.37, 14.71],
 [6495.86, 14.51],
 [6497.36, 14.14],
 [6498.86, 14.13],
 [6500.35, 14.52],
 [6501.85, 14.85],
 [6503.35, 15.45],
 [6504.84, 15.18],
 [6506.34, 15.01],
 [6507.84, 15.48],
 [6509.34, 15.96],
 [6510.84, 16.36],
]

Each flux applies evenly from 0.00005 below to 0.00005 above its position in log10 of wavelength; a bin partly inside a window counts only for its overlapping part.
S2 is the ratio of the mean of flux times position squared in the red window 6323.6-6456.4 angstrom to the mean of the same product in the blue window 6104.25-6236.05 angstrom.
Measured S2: 1.07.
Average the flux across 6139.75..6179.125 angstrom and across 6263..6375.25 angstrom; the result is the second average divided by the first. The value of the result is 1.0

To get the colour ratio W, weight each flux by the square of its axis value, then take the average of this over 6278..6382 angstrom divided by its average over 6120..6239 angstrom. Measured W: 1.06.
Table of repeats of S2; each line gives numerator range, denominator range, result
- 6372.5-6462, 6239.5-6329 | 1.03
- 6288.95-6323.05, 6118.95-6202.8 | 1.07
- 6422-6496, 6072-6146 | 1.12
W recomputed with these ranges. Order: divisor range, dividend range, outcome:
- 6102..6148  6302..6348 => 1.11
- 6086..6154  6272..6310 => 1.05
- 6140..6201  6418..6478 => 1.13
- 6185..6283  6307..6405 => 1.04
